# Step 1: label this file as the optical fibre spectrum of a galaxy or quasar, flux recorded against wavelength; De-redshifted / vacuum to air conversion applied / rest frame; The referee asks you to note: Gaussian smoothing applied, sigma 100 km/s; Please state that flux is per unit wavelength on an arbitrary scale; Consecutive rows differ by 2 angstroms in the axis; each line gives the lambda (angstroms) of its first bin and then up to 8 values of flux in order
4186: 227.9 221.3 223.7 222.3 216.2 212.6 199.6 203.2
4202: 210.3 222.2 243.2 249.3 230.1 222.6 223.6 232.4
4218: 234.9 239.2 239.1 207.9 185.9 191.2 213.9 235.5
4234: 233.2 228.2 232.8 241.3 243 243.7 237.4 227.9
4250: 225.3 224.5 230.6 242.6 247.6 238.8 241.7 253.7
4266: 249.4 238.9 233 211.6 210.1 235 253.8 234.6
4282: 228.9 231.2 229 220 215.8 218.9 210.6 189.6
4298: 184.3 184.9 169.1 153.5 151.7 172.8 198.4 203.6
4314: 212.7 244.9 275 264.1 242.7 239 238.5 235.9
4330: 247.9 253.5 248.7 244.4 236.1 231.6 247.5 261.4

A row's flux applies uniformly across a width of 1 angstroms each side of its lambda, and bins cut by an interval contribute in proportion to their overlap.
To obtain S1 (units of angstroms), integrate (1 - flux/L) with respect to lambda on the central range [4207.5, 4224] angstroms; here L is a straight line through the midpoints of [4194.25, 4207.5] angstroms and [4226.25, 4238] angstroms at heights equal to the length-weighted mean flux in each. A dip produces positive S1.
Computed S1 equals -1.1 angstroms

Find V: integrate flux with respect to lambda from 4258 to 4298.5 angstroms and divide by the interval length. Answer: 227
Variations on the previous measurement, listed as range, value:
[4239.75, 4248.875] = 239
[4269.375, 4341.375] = 221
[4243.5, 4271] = 238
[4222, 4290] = 230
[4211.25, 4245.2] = 226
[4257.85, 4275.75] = 235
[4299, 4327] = 211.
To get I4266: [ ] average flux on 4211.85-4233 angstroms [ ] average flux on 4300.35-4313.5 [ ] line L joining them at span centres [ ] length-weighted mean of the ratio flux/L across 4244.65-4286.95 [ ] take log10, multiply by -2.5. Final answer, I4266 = -0.185 mag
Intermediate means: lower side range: 220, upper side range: 177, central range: 235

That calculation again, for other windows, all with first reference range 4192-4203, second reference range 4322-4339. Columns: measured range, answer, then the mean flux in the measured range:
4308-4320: 0.06 mag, 226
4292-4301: 0.20 mag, 195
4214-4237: -0.03 mag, 222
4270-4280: 0.00 mag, 229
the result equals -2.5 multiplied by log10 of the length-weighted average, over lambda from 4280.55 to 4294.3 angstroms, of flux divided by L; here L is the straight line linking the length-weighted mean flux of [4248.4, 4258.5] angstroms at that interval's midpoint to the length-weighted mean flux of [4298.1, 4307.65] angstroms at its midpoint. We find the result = -0.187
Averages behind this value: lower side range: 233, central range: 223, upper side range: 167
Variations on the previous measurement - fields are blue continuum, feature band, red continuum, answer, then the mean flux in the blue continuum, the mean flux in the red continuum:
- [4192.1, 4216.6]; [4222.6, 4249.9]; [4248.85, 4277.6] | 0.02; 222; 235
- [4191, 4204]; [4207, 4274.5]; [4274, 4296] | -0.06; 212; 225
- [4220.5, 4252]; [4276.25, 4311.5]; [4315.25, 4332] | 0.18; 226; 249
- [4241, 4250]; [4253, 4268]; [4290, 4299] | -0.08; 237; 203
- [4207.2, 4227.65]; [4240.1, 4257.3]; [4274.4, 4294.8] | -0.04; 225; 227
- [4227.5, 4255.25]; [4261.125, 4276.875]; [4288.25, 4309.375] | -0.12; 230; 187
